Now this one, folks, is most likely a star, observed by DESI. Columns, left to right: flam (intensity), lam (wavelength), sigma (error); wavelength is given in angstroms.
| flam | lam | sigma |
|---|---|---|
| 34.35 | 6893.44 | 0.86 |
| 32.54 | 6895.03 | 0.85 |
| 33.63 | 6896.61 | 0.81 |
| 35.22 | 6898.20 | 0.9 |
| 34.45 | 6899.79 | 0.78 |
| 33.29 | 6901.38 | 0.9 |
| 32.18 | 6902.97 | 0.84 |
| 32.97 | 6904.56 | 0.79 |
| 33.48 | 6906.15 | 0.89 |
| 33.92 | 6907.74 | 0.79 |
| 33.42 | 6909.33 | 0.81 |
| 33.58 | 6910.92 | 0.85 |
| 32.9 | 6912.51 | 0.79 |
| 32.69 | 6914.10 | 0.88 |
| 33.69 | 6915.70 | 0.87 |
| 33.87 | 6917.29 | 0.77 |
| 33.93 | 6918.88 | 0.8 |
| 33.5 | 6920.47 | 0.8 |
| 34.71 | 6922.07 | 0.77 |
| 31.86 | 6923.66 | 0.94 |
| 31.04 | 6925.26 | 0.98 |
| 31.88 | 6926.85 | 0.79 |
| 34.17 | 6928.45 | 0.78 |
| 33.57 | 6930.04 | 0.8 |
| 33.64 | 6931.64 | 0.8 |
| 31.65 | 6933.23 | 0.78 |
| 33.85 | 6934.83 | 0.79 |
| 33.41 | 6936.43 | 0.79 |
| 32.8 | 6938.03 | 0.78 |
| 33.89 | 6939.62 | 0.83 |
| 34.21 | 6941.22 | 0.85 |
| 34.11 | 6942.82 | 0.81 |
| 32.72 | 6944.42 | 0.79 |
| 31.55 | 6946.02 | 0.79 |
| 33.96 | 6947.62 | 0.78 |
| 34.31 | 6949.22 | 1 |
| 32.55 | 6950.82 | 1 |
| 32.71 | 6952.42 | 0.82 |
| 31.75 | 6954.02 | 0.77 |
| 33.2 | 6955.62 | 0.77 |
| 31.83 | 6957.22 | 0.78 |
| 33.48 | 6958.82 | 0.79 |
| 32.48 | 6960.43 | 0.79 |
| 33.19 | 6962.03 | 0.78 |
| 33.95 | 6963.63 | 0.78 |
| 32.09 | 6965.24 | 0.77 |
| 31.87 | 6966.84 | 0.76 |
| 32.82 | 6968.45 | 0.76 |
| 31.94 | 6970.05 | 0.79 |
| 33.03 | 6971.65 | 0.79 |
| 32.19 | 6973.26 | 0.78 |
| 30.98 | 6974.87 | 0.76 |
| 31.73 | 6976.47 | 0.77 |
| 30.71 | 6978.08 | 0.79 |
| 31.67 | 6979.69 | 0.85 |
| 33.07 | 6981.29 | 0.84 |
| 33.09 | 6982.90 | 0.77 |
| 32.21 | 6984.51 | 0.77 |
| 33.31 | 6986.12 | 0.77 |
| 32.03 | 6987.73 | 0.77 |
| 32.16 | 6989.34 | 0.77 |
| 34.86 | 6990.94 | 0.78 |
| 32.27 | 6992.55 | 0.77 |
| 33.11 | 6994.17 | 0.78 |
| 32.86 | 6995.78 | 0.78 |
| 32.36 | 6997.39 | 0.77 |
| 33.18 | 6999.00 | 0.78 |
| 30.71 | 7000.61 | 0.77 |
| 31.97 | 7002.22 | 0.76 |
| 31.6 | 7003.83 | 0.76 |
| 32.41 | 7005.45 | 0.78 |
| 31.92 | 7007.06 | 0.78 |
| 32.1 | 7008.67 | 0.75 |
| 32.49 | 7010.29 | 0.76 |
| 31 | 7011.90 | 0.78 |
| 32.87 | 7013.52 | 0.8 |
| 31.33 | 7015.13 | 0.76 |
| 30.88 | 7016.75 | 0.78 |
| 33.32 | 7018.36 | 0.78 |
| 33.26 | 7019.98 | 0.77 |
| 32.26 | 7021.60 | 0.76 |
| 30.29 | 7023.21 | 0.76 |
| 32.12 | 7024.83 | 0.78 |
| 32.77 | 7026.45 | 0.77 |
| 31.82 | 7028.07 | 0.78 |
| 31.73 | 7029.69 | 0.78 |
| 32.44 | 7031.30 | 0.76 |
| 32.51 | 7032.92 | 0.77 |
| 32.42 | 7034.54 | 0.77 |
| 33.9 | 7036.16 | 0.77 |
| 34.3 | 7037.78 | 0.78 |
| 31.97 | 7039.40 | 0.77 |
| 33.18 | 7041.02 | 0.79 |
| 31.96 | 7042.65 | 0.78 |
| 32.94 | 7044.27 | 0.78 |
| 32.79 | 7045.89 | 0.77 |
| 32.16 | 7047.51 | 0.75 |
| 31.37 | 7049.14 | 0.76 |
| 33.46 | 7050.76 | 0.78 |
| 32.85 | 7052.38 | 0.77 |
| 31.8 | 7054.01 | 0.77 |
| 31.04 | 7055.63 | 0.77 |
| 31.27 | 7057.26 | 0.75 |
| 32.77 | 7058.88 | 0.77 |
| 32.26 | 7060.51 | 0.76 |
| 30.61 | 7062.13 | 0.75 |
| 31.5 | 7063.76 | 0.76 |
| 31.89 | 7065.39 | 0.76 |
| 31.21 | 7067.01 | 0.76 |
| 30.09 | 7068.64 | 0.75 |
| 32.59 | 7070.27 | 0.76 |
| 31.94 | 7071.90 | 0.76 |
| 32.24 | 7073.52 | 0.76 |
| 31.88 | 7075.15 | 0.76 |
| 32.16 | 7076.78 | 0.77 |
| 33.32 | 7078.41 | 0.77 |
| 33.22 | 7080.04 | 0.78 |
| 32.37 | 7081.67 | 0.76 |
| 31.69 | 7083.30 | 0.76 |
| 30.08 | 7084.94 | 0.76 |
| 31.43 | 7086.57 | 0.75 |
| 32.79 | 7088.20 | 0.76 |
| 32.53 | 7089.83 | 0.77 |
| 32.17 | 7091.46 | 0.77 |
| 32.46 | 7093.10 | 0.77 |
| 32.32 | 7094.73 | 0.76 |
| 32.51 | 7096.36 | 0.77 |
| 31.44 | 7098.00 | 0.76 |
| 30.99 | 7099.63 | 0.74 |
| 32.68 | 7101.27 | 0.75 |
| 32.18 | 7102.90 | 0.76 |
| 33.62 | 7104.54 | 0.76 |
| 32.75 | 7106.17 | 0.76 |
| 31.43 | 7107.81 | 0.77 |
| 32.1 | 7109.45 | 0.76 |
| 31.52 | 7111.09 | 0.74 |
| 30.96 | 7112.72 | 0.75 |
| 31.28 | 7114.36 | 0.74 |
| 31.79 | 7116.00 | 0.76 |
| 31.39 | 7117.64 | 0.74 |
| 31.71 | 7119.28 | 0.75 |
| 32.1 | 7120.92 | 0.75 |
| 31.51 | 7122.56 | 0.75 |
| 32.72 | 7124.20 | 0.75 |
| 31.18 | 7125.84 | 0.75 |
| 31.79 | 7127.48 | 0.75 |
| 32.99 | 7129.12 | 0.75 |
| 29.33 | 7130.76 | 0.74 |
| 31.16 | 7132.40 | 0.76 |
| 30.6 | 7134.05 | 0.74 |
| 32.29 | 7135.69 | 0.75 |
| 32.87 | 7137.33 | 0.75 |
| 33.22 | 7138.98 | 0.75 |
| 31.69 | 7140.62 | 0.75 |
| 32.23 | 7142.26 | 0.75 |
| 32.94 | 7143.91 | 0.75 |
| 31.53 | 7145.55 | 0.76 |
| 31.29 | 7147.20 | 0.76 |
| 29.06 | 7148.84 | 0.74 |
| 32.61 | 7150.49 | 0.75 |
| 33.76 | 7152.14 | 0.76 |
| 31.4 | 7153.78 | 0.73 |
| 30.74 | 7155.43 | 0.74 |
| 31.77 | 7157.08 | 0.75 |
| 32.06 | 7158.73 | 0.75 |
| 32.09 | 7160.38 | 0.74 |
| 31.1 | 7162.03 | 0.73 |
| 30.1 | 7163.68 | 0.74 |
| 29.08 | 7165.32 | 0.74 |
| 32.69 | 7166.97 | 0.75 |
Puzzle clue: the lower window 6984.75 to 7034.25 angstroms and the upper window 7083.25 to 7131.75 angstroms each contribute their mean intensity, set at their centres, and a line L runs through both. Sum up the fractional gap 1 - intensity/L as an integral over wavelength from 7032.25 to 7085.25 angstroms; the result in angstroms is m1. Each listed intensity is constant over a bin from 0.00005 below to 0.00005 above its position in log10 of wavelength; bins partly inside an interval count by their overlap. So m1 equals -0.2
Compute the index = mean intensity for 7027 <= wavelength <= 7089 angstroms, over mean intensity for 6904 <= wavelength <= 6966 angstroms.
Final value 0.97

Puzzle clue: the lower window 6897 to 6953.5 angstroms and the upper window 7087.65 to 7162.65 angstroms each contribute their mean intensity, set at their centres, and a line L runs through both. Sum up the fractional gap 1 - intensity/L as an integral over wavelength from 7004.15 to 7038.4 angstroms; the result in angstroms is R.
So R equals 0.4 angstroms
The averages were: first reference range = 33.3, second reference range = 31.9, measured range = 32.3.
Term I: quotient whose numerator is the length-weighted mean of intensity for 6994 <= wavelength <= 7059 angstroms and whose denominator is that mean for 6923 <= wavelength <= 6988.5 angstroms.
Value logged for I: 0.99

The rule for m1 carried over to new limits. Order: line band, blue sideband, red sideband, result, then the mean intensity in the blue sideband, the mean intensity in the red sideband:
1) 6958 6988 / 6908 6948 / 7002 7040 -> 0.3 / 33.2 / 32.2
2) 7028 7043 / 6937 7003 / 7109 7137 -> -0.2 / 32.7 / 31.6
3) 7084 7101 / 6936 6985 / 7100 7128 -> 0.1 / 32.7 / 31.9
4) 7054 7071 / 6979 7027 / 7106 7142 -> 0.3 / 32.3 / 31.7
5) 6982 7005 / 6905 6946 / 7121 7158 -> 0.2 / 33.3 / 31.8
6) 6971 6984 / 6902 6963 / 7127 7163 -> 0.3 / 33.1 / 31.7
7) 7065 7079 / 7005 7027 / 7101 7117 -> 0.1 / 32.1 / 32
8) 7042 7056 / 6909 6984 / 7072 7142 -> 0.0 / 32.9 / 32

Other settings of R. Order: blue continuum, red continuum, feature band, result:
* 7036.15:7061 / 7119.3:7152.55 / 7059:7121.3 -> 0.42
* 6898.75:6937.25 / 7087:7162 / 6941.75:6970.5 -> 0.14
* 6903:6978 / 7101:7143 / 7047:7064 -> 0.18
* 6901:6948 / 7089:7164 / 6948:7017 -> 0.87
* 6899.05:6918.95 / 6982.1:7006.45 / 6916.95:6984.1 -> 0.32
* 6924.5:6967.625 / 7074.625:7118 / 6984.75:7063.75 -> 0.44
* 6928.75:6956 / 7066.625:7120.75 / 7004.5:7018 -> 0.30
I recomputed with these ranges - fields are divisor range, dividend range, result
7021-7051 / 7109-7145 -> 0.98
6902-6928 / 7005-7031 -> 0.97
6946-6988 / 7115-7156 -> 0.98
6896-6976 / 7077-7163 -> 0.96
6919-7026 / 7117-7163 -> 0.97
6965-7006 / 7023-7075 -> 0.99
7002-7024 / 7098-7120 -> 1.00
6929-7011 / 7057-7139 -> 0.98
